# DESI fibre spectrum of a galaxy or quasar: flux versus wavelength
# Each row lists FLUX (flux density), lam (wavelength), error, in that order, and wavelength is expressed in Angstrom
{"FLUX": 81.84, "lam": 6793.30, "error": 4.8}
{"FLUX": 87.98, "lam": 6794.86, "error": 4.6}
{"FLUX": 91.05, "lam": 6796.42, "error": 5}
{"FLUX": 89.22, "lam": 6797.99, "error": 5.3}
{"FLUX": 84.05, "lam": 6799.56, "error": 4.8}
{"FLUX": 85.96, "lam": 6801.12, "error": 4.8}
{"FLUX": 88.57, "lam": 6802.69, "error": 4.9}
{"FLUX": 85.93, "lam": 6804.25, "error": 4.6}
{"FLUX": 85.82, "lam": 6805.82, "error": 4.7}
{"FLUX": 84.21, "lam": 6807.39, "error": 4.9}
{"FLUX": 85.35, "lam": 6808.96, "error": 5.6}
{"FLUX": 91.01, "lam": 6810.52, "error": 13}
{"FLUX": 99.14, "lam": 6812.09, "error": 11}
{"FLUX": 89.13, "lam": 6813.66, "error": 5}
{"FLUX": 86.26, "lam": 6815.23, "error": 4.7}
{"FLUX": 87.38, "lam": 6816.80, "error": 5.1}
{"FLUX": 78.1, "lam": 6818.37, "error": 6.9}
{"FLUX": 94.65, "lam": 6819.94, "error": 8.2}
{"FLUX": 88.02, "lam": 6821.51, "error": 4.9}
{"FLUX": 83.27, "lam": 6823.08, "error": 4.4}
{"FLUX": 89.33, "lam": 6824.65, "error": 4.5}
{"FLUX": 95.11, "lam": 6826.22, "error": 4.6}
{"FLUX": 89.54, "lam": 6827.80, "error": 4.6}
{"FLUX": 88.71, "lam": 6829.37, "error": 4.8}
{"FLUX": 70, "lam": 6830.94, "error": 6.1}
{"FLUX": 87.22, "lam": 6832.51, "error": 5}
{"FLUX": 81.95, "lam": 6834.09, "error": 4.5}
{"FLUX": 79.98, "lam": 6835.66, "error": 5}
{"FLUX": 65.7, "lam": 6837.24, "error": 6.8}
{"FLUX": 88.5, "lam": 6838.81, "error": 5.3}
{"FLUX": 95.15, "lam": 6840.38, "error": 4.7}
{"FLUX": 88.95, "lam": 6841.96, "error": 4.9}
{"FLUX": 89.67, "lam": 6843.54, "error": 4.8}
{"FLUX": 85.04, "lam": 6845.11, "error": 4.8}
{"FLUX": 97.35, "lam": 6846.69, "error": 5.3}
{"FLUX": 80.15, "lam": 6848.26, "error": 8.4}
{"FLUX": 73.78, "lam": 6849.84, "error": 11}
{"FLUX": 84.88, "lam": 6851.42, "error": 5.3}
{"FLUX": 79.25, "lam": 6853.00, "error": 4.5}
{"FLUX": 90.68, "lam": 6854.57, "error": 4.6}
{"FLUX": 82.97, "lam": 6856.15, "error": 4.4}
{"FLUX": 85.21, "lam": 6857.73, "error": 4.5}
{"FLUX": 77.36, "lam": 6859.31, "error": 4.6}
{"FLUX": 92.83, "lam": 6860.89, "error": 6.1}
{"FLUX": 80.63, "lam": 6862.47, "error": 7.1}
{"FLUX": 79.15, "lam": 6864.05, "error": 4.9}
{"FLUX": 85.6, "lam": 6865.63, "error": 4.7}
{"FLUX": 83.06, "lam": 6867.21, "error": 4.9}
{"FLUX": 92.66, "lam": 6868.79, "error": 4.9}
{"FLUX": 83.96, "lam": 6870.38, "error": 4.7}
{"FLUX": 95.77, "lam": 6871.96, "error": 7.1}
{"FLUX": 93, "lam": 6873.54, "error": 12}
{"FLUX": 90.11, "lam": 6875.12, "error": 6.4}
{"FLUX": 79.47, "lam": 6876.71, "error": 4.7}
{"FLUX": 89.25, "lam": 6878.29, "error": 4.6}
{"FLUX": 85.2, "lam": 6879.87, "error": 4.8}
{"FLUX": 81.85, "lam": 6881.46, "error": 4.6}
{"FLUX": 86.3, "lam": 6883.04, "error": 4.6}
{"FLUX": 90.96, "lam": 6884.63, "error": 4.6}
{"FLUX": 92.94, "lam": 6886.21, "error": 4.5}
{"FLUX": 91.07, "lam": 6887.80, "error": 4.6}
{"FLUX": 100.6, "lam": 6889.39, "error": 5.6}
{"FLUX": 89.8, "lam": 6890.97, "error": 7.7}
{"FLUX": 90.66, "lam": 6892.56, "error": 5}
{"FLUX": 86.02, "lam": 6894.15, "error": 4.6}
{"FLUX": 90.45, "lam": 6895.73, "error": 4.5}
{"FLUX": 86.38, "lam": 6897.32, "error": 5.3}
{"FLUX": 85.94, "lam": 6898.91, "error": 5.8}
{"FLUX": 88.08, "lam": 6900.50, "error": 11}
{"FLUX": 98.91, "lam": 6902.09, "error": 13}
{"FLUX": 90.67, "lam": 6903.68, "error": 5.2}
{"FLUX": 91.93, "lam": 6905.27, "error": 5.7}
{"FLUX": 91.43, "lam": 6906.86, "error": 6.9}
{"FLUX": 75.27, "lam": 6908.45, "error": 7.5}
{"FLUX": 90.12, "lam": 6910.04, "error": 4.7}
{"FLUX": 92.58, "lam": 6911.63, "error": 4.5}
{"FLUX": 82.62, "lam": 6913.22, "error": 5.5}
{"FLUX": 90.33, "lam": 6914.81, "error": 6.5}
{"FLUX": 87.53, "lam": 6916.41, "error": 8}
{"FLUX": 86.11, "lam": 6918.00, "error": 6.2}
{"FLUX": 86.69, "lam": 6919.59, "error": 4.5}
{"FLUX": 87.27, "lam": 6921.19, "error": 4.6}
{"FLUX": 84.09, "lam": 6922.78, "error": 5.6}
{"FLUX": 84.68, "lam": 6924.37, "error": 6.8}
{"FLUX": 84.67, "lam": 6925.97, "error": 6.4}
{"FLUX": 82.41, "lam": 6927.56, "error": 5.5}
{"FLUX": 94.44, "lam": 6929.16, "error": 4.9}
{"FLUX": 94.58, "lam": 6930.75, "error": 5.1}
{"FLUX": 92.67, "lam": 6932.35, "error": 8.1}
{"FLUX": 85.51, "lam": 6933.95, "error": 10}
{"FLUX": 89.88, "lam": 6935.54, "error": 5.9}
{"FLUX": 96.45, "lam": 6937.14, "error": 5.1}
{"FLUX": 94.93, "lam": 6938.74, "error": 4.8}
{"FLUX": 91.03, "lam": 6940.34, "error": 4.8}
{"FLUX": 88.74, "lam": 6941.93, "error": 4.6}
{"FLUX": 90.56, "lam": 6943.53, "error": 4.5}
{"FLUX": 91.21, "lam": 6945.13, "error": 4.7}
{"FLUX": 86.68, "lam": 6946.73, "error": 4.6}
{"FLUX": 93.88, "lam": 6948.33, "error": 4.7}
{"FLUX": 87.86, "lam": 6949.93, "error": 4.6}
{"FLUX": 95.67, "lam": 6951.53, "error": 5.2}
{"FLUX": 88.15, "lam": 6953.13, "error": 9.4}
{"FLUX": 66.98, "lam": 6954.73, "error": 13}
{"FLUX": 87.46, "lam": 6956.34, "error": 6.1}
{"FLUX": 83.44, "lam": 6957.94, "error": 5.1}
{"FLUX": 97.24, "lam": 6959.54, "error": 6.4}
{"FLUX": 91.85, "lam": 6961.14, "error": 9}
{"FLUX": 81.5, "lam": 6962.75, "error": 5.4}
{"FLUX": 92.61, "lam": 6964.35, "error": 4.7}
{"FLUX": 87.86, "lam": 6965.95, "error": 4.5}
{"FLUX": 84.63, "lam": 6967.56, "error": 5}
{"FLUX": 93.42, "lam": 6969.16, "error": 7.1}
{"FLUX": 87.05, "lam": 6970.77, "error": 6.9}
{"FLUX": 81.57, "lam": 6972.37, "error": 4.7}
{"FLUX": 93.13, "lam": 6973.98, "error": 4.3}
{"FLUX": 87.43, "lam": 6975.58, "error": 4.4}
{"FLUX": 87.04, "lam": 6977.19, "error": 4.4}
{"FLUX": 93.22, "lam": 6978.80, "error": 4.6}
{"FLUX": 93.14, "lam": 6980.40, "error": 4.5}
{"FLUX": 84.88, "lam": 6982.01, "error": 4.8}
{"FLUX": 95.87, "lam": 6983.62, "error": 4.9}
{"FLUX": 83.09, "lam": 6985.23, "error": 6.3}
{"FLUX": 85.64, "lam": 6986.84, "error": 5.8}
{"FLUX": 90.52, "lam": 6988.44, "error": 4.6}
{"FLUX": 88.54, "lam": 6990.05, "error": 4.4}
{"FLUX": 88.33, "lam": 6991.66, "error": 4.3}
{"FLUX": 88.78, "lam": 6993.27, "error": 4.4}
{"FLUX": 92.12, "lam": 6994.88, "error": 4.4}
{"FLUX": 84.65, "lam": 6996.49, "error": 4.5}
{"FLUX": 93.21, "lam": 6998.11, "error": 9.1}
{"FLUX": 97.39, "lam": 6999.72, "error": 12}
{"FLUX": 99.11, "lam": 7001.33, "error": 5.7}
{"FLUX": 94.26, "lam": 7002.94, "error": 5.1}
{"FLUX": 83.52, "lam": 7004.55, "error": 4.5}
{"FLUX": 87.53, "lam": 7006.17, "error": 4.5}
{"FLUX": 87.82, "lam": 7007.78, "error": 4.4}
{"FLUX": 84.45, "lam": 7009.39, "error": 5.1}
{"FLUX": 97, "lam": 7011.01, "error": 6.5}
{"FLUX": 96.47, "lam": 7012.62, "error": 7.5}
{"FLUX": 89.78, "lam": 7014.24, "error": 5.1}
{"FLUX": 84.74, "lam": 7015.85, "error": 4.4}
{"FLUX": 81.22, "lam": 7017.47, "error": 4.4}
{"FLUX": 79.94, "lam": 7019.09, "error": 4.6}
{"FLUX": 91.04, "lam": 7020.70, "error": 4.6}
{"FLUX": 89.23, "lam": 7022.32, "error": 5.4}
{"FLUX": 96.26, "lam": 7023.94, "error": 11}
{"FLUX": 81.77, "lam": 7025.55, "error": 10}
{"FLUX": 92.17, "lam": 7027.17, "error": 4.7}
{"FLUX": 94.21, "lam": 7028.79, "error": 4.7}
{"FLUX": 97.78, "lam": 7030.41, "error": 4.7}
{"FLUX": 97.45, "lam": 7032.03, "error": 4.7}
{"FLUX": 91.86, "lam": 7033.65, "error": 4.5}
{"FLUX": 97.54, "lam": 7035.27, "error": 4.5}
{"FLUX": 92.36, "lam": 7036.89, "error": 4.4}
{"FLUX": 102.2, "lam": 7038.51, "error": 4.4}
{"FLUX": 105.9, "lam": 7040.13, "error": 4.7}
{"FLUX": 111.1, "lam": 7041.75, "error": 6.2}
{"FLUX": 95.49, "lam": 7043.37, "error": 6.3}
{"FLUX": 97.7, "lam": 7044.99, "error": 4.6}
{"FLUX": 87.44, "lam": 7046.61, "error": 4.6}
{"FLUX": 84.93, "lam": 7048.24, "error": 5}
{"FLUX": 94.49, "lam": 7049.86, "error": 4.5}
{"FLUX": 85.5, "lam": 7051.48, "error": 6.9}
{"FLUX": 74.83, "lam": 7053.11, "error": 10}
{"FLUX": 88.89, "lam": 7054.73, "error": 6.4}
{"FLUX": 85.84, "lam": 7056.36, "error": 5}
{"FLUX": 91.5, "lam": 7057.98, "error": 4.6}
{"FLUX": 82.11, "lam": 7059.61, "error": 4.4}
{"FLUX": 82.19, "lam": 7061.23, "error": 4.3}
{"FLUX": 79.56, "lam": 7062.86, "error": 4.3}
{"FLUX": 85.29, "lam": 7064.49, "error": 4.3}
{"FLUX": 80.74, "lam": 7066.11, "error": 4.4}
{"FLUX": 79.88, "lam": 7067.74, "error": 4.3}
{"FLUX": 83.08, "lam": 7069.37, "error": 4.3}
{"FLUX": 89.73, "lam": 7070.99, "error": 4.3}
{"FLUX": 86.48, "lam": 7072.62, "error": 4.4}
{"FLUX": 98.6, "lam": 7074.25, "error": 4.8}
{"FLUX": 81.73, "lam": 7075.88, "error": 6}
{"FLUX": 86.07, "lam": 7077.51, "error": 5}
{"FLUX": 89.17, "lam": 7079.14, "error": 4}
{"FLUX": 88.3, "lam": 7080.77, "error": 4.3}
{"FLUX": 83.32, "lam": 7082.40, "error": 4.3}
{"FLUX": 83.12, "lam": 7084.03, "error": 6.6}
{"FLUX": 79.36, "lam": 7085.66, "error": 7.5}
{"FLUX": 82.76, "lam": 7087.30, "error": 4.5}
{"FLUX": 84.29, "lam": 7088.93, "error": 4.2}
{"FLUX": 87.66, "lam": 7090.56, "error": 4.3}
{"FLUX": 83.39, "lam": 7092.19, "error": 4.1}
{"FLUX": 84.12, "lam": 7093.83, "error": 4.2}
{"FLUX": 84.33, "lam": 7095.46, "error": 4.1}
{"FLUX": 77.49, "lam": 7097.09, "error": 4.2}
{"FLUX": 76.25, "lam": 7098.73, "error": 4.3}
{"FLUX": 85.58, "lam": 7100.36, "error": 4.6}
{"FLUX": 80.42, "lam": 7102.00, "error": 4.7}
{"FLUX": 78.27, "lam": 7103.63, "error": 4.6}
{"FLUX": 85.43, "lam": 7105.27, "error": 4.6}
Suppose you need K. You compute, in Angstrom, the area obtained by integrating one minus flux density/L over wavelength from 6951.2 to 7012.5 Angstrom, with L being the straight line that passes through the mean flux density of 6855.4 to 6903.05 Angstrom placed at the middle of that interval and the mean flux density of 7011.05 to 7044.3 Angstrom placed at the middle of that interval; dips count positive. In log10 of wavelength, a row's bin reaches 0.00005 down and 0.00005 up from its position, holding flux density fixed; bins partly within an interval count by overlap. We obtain 1.88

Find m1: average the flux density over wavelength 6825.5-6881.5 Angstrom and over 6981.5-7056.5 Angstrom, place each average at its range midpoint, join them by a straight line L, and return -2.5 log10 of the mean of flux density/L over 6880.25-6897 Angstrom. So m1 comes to -0.04 mag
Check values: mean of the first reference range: 85.3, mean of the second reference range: 91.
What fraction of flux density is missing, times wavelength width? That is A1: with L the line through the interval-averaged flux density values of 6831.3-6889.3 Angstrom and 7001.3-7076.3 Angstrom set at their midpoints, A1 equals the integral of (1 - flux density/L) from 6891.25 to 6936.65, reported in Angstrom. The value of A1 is -0.7 Angstrom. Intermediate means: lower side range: 85.8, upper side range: 89.8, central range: 88.4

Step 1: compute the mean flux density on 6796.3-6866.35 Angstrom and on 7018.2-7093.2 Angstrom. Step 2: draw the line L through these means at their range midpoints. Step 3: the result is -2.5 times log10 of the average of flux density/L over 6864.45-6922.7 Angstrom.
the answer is -0.02 mag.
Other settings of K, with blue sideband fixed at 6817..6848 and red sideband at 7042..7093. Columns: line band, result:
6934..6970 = -1.2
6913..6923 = -0.1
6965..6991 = -0.7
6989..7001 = -0.6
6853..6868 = 0.4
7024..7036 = -1.0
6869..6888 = -0.5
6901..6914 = -0.5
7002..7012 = -0.4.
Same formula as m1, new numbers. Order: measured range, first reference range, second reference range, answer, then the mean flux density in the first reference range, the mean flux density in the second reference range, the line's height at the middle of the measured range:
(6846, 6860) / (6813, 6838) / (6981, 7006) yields 0.03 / 84.6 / 89.9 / 85.5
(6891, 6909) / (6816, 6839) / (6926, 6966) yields -0.02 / 84.4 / 89.3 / 87.4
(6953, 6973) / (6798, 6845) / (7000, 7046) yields 0.06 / 86.5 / 92.9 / 91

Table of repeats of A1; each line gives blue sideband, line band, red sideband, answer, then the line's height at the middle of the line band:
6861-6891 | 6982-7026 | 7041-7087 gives -1.0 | 87.3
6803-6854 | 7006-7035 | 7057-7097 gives -1.8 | 85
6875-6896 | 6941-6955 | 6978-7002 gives 0.2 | 89.8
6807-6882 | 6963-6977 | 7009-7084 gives 0.0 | 88.1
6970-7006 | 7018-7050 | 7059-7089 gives -2.6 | 86.9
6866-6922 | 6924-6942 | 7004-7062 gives -0.2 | 89.3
